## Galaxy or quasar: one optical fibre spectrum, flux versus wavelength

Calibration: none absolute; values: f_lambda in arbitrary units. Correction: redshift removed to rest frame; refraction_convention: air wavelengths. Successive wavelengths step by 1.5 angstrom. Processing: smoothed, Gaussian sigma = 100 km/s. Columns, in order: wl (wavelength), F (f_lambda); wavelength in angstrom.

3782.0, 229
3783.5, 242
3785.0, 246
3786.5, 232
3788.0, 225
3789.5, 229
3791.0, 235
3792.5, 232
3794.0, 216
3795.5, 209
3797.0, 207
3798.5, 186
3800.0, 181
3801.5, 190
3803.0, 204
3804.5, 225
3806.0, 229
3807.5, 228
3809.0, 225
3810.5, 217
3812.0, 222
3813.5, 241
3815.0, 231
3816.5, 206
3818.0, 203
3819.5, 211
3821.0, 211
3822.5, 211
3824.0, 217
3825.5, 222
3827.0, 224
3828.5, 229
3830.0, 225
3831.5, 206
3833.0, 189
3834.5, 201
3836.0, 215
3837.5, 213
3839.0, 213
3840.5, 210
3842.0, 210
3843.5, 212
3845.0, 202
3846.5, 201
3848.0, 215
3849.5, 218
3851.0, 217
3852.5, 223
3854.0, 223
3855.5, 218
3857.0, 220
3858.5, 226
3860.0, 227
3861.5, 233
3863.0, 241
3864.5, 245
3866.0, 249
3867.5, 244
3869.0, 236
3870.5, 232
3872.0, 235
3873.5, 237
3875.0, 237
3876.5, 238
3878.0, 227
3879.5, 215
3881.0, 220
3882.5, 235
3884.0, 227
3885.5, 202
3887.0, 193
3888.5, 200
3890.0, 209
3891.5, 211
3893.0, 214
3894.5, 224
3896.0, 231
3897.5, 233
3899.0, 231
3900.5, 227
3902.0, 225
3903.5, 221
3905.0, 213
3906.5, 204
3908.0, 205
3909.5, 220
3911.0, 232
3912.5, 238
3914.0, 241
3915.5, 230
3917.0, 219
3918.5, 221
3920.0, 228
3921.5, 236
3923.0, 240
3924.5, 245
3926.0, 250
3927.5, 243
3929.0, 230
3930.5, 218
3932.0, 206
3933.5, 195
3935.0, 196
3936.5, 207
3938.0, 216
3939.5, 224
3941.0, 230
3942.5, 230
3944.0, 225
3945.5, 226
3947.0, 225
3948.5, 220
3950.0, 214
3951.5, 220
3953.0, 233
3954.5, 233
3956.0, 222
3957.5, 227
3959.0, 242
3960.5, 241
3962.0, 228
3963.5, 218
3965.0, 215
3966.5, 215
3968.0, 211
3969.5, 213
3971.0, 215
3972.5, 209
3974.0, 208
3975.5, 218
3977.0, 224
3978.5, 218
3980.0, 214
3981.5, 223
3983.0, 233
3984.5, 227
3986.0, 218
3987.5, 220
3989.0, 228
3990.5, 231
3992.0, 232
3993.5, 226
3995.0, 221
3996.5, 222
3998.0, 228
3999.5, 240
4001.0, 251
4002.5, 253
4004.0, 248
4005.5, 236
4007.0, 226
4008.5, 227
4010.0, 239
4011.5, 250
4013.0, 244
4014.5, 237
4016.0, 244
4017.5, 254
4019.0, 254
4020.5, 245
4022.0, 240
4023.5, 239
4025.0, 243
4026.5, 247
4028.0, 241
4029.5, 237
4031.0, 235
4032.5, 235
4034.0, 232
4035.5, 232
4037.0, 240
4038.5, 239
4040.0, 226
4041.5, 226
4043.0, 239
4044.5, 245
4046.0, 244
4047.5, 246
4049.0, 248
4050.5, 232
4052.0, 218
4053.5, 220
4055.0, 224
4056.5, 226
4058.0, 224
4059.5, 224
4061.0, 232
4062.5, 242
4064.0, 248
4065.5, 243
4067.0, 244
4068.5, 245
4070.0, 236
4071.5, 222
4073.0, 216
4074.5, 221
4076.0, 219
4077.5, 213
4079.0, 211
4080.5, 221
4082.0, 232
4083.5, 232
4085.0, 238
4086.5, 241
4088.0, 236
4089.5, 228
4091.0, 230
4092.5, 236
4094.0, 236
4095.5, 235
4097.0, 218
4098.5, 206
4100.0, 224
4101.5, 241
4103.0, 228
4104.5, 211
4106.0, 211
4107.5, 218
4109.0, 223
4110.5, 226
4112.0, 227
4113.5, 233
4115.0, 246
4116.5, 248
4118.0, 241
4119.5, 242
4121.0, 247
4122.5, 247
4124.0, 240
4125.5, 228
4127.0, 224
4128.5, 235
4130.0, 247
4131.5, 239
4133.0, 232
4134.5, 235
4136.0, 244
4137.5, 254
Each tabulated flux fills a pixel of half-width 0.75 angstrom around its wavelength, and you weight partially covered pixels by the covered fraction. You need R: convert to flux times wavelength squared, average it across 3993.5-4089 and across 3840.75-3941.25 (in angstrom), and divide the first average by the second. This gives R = 1.1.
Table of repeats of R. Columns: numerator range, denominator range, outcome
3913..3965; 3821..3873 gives 1.07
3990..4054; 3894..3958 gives 1.11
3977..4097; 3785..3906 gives 1.17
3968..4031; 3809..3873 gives 1.14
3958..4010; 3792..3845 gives 1.15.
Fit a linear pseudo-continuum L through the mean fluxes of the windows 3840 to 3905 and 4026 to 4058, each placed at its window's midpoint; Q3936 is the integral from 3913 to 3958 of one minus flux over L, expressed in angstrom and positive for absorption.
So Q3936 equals 0.4 angstrom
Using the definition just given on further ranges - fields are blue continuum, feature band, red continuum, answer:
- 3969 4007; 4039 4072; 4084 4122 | -0.8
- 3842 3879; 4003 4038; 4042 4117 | -1.7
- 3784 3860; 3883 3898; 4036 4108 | 0.4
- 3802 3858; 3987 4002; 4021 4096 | -0.1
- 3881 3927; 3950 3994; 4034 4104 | 0.8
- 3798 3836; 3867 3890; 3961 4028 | -0.5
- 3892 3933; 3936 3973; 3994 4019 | 1.5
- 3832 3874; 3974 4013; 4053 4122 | -0.6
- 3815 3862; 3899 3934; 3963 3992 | -1.4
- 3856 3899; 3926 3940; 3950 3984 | 0.4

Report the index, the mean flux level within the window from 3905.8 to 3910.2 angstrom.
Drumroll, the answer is 210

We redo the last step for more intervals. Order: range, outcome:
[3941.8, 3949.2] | 225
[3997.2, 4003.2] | 243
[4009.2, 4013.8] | 244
